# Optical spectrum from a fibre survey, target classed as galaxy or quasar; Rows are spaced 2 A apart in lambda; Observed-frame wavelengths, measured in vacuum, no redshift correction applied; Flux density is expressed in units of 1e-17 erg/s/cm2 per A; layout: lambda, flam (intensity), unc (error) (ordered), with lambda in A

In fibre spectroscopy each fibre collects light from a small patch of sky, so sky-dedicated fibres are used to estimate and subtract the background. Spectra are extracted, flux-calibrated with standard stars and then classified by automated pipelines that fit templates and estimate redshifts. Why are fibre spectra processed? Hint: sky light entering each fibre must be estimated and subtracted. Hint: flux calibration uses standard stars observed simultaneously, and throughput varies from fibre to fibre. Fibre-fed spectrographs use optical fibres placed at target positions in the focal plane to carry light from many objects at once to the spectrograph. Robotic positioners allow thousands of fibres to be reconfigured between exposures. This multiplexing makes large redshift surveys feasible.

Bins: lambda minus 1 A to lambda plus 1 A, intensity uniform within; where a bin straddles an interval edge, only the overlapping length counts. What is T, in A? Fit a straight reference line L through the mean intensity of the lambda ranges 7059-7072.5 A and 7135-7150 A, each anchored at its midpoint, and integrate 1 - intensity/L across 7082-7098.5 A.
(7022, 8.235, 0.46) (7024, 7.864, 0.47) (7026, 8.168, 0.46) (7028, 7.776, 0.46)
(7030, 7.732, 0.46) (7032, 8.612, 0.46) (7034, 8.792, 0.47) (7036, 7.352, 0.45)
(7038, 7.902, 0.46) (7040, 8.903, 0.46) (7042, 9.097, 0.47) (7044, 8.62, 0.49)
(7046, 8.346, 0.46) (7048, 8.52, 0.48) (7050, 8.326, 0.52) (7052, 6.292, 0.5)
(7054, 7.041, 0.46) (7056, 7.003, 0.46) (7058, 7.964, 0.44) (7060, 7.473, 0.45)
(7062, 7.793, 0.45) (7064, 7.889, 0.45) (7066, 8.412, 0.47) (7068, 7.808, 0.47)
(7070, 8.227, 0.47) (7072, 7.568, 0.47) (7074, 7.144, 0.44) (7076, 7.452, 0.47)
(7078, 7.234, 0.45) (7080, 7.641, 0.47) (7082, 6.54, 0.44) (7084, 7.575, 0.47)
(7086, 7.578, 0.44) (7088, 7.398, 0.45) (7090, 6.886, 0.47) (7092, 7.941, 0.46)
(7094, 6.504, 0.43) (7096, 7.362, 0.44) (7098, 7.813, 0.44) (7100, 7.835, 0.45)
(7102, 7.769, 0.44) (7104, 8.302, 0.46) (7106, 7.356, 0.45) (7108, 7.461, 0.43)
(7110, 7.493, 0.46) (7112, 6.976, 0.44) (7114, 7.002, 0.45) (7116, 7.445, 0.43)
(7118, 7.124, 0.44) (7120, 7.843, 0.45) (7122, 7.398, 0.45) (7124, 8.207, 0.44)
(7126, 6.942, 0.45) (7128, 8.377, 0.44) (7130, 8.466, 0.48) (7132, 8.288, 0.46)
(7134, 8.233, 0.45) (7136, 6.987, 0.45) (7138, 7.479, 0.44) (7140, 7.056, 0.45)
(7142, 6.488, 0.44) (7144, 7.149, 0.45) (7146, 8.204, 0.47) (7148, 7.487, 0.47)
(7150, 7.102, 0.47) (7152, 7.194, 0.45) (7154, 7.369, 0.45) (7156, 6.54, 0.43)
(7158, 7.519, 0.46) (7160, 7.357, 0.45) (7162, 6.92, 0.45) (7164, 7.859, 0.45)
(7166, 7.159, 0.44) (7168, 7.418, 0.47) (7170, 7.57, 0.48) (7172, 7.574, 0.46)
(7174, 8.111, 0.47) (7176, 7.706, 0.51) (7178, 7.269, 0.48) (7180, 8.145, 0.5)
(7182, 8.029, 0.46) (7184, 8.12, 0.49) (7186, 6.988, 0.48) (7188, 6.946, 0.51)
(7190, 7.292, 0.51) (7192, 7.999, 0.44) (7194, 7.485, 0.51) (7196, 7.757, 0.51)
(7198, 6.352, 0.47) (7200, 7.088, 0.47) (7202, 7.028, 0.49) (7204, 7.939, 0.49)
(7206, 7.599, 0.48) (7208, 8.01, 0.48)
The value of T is 0.80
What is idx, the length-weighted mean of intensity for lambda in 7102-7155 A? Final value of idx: 7.52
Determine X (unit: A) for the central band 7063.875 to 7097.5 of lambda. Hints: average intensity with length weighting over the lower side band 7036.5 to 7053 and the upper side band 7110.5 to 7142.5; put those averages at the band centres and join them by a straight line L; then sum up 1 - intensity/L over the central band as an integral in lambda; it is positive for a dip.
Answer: 1.9 A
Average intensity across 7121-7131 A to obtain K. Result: 7.88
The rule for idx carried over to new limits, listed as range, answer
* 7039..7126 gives 7.63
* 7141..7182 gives 7.42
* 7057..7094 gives 7.56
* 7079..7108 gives 7.46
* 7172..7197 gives 7.65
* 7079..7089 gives 7.35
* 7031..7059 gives 8.05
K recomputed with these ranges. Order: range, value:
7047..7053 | 7.71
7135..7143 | 7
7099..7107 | 7.82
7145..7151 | 7.6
